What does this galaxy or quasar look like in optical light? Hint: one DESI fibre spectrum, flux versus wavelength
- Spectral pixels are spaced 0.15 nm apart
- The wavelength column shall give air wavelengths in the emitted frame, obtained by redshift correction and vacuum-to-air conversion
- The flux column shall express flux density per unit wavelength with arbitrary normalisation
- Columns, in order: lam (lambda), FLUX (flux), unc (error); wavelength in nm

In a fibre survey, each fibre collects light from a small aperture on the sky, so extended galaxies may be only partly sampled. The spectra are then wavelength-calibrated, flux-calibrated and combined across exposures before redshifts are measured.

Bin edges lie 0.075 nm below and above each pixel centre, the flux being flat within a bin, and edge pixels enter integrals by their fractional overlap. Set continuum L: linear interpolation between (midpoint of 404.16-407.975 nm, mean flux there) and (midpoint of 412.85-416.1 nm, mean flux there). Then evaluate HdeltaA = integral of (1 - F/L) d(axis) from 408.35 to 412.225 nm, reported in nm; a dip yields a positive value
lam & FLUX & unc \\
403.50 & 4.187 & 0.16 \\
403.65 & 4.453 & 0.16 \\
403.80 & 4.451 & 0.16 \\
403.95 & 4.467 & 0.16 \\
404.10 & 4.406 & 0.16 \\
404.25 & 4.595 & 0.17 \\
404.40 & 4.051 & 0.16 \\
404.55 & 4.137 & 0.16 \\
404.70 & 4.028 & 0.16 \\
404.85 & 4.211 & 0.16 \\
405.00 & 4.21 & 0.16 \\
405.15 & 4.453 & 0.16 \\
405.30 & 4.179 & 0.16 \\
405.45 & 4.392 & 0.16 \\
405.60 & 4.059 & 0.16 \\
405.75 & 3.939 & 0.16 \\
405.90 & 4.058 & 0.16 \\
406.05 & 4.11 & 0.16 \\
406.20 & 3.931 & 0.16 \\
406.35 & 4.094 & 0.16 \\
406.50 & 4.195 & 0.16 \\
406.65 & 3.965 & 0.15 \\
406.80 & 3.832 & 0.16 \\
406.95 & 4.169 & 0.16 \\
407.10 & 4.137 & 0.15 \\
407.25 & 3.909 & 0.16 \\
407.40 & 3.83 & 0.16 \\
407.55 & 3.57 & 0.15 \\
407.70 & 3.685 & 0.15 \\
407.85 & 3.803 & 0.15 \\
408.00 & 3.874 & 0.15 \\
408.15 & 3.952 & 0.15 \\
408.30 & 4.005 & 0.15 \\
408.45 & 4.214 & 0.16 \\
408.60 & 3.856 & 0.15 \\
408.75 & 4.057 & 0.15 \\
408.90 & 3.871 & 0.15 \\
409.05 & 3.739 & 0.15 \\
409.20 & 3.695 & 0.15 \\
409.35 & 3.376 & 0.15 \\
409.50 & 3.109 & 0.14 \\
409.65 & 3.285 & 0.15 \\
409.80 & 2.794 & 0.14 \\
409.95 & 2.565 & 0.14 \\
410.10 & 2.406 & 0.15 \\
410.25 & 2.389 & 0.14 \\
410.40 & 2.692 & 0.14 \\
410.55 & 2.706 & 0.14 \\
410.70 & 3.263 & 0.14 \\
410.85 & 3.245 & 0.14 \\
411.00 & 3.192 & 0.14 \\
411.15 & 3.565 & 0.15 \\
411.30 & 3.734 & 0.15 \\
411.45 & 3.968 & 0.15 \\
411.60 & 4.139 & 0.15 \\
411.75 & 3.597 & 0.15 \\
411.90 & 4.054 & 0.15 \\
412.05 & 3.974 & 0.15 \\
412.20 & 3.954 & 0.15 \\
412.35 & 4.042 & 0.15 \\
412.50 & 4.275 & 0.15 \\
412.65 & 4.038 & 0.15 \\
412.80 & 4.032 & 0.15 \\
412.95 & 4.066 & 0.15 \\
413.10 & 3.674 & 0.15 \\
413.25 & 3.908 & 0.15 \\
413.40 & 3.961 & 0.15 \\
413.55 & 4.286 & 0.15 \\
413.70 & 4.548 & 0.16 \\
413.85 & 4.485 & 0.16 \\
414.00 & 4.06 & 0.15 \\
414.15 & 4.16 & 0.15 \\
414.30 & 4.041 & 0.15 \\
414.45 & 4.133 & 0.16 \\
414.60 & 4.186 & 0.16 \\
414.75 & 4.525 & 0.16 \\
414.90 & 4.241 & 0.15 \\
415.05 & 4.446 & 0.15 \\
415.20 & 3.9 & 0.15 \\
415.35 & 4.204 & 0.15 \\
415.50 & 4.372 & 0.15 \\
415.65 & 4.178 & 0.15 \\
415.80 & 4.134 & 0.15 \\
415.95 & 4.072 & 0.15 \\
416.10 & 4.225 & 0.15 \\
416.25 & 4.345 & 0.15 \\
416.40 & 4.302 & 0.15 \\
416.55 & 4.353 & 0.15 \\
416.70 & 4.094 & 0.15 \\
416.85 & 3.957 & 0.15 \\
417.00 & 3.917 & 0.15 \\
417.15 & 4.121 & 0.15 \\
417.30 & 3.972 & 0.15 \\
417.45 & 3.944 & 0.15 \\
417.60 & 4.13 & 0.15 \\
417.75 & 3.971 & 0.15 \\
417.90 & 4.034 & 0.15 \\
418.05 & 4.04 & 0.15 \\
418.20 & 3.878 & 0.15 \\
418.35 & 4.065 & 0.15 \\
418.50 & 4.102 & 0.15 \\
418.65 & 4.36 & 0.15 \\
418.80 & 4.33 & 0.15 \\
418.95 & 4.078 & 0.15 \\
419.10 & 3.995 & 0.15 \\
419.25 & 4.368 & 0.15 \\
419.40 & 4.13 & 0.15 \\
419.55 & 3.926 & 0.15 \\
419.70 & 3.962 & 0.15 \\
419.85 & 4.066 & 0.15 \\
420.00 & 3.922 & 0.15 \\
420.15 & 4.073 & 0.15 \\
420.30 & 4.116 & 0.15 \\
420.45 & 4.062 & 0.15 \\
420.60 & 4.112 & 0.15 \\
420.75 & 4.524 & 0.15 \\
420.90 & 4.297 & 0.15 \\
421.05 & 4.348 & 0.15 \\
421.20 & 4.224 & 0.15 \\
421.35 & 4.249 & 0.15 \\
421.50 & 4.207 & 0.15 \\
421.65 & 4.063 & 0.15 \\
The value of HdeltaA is 0.64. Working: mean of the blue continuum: 4.06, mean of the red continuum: 4.17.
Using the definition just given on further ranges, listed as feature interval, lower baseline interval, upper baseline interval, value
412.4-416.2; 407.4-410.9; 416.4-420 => -0.38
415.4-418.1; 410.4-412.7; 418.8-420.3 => -0.13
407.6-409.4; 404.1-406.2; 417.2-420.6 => 0.13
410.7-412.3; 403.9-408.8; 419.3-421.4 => 0.15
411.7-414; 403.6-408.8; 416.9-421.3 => 0.02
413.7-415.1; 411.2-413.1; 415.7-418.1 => -0.08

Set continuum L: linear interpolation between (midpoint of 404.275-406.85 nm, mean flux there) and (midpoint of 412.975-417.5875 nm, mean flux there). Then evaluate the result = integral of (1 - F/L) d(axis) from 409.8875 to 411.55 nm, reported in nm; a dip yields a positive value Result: 0.42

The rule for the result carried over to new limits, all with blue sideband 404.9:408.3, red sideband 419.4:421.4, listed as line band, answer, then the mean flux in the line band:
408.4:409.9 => 0.17 nm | 3.57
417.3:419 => 0.02 nm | 4.08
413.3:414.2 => -0.04 nm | 4.24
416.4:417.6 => 0.01 nm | 4.07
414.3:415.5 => -0.04 nm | 4.23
